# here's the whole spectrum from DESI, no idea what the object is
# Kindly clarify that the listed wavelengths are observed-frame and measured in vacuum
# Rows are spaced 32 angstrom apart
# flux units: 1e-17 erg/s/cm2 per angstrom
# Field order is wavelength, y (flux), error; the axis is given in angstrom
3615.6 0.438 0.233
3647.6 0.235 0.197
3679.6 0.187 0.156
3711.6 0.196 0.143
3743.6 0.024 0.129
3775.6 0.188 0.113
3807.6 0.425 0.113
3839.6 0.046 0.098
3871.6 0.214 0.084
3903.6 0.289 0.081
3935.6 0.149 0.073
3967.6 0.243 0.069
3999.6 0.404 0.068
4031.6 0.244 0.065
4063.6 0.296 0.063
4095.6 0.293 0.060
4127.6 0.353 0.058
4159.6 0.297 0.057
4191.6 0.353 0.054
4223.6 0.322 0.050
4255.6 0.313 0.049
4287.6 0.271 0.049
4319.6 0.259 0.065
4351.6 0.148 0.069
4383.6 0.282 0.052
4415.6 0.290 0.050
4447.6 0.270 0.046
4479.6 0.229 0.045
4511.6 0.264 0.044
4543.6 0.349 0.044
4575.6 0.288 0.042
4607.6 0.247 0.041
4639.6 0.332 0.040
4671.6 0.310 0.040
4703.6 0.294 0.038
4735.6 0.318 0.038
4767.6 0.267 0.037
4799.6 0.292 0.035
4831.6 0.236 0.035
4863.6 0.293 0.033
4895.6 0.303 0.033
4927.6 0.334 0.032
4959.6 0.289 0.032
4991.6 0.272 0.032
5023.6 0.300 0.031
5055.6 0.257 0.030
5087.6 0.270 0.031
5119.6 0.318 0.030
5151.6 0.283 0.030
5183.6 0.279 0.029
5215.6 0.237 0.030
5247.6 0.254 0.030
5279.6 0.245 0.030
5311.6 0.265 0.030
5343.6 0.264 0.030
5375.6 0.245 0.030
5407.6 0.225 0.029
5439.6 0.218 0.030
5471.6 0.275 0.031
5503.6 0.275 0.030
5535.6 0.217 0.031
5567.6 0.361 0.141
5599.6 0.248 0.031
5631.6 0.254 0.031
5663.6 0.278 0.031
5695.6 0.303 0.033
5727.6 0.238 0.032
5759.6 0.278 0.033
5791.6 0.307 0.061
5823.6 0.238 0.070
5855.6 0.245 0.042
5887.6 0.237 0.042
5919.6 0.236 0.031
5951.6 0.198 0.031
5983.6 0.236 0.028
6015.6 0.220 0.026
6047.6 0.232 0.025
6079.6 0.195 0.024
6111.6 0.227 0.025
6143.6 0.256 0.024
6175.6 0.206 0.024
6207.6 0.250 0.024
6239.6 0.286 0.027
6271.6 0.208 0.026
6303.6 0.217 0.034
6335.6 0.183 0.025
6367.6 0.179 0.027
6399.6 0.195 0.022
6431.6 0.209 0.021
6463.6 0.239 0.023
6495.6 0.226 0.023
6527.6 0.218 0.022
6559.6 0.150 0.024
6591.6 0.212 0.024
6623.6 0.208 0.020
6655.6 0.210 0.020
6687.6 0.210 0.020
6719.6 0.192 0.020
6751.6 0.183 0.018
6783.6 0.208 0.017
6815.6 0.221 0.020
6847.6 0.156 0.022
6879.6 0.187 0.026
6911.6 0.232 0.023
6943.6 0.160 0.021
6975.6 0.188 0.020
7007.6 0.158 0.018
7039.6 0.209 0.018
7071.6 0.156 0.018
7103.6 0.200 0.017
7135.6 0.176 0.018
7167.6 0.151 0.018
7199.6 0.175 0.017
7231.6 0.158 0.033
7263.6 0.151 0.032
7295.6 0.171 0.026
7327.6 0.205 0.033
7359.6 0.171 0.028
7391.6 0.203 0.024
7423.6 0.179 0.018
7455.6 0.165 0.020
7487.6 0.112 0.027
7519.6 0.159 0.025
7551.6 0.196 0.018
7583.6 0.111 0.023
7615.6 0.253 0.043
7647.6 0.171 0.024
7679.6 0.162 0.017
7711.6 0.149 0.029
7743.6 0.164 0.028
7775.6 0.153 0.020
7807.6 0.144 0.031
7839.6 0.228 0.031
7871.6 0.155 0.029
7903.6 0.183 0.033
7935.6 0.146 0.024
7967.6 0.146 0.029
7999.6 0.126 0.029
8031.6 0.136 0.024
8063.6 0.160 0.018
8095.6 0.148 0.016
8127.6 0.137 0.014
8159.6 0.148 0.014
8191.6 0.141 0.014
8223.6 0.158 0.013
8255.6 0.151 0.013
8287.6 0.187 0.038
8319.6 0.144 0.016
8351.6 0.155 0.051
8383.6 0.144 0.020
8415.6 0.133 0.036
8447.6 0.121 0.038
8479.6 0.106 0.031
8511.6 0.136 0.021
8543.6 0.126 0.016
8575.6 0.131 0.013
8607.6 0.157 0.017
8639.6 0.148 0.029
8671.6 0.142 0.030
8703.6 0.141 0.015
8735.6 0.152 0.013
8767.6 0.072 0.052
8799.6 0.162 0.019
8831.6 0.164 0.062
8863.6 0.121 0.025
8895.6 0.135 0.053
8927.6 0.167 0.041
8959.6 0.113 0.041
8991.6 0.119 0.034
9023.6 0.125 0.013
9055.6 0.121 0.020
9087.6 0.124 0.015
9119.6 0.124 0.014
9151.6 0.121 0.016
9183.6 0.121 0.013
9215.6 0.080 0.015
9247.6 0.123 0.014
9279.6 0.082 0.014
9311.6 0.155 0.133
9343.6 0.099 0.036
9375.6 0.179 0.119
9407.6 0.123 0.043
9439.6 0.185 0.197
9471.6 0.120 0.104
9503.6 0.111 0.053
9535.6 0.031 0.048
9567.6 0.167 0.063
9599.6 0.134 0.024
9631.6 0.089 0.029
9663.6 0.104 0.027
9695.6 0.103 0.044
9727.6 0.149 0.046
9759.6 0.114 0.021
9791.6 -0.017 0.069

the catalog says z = 0.00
